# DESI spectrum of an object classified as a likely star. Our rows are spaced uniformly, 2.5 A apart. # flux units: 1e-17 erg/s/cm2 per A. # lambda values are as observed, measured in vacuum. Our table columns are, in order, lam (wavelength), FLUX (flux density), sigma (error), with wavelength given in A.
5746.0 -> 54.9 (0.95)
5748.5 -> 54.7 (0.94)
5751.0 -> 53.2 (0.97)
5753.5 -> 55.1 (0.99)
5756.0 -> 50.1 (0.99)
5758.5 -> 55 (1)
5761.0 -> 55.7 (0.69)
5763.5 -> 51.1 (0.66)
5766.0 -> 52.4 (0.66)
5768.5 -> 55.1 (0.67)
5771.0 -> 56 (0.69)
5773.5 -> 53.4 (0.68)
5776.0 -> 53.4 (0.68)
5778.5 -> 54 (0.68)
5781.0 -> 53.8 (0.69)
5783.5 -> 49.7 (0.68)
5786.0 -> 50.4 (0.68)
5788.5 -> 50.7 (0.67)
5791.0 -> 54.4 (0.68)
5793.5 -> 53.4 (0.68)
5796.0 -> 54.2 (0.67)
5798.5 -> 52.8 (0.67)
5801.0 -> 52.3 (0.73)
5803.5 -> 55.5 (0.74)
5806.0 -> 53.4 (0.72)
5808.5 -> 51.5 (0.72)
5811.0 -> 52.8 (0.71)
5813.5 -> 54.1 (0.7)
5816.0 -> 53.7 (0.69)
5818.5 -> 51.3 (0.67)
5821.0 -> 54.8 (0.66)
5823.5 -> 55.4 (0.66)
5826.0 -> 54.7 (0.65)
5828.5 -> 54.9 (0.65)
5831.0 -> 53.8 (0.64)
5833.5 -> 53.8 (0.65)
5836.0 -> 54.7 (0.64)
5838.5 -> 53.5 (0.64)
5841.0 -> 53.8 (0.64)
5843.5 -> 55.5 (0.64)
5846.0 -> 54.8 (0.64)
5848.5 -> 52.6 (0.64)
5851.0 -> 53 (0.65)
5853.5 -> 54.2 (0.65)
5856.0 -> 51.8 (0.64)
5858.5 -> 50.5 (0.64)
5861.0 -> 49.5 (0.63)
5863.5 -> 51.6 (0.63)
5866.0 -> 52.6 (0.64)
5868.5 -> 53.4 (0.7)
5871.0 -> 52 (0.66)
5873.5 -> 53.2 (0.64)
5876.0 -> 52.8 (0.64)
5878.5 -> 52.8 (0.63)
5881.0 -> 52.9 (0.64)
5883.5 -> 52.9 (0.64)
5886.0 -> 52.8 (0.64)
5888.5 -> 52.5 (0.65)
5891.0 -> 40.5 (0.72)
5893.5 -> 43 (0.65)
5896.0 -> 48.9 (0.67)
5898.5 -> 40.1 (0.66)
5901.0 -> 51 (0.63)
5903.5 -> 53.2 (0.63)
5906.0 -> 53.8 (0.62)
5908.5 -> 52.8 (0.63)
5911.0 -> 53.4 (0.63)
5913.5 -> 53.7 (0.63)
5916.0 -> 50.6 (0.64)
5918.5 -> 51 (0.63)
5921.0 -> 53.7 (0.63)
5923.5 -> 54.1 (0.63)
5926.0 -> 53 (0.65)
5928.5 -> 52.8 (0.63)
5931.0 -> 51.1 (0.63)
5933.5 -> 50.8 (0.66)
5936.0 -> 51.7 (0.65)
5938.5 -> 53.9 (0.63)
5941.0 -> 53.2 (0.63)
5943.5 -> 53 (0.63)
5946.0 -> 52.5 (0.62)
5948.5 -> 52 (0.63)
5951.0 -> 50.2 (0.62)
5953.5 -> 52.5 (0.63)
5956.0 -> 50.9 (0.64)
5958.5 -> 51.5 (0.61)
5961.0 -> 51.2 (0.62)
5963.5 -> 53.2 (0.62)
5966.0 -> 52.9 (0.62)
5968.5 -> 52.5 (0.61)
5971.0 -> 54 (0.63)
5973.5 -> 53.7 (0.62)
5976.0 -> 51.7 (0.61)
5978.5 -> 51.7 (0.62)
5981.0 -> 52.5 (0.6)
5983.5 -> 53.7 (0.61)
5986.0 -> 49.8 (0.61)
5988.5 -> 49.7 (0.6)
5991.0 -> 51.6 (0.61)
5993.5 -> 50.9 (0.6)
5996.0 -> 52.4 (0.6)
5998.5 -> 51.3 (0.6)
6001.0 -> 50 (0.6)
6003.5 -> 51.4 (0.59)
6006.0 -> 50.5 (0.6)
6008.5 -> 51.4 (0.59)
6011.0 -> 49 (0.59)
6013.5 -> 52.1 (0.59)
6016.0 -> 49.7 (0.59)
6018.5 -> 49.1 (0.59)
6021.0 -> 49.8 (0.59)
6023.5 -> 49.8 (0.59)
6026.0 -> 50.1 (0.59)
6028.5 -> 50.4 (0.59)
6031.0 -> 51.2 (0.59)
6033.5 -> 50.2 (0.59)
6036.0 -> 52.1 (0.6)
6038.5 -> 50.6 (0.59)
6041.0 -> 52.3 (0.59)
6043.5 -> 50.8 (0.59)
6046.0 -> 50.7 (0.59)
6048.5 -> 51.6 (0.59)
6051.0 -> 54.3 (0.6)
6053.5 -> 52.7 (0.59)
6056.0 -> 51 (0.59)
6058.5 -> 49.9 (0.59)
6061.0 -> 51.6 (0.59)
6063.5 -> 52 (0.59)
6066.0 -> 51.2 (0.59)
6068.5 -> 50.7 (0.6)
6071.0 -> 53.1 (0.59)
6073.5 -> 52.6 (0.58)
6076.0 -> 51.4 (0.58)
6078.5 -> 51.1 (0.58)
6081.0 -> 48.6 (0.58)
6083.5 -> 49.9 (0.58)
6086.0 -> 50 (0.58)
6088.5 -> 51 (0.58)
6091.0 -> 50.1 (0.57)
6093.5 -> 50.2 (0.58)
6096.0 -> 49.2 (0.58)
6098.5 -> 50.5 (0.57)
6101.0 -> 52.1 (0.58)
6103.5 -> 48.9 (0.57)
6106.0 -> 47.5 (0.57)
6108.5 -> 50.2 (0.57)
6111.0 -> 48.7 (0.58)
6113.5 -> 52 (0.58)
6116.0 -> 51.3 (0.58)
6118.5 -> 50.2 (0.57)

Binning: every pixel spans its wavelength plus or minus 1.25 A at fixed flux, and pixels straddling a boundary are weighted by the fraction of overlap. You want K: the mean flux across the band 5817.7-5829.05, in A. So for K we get 54.3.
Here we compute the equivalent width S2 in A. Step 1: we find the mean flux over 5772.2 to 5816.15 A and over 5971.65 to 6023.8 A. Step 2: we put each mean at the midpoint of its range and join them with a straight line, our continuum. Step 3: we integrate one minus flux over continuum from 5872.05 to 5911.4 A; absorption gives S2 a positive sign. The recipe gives 1.29 A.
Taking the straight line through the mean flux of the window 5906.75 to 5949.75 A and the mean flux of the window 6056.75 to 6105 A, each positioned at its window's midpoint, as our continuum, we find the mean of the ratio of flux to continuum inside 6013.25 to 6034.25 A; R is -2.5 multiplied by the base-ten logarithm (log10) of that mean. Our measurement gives 0.03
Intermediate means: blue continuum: 52.6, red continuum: 50.7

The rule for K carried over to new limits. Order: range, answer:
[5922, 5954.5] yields 52.4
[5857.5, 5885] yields 52.2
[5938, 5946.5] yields 53.1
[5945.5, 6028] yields 51.4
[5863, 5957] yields 51.5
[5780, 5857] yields 53.4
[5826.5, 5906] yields 51.8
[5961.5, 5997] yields 52.1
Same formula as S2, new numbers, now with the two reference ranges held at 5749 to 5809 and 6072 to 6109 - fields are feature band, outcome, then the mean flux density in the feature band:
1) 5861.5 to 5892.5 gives 0.4 A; 51.5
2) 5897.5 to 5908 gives 0.4 A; 50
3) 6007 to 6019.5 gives 0.2 A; 50.3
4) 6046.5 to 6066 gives -0.5 A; 51.8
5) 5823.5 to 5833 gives -0.3 A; 54.5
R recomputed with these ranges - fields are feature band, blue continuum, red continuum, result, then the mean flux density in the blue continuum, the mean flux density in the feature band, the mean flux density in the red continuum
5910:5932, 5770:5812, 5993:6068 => -0.01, 53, 52.6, 51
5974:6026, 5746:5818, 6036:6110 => 0.01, 53.3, 50.9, 50.9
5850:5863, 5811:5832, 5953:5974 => 0.04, 54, 51.8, 52.4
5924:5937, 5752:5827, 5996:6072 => 0.00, 53.3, 52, 51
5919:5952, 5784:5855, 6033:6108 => 0.00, 53.5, 52.4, 50.9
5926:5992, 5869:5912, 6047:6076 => -0.02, 50.5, 52.1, 51.9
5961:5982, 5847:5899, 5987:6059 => -0.04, 50.8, 52.7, 50.9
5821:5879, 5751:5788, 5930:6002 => -0.01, 53.2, 53.3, 51.9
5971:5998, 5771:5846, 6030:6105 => 0.00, 53.5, 51.9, 51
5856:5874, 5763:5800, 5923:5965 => 0.02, 53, 51.8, 52.2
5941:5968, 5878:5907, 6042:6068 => -0.04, 49.4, 52.1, 51.6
